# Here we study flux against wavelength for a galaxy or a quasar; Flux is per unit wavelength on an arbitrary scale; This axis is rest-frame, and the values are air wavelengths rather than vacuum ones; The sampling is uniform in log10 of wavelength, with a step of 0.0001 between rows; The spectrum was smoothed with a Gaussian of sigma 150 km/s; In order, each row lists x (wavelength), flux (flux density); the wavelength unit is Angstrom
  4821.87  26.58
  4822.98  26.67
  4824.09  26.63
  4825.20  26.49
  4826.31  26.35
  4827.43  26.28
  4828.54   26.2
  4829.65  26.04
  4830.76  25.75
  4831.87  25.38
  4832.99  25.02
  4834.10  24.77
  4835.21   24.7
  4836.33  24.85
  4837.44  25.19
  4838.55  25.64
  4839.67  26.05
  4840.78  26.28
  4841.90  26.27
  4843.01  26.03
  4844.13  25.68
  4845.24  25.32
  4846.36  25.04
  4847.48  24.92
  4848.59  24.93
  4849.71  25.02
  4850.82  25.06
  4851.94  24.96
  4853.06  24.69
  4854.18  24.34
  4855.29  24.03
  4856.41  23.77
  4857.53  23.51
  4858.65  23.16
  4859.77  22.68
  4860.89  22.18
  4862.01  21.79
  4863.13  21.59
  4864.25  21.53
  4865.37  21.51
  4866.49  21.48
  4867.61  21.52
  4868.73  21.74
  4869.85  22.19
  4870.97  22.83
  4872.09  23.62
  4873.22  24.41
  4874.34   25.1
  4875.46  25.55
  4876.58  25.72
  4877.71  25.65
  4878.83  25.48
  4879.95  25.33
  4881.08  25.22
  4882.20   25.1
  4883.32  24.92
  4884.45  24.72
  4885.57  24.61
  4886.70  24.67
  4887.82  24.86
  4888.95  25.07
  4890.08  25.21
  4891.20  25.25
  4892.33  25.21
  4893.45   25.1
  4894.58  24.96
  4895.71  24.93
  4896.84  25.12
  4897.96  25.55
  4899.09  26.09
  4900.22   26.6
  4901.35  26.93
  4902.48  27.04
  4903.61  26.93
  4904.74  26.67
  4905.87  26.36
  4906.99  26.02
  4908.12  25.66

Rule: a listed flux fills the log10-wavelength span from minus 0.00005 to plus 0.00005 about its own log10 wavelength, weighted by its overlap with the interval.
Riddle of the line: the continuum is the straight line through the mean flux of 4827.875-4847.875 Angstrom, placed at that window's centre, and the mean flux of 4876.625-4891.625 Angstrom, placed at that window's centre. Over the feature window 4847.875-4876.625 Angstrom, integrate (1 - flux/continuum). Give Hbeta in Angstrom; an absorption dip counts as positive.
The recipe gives 2.2 Angstrom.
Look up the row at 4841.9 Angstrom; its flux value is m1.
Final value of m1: 26.27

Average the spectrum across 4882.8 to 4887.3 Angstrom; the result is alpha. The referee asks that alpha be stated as 24.7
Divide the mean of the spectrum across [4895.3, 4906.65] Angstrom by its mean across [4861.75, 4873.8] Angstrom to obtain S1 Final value 1.18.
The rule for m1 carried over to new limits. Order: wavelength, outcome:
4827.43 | 26.28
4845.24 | 25.32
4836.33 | 24.85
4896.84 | 25.12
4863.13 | 21.59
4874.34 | 25.1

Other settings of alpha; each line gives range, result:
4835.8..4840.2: 25.4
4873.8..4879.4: 25.5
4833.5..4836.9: 24.8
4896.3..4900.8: 25.9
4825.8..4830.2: 26.2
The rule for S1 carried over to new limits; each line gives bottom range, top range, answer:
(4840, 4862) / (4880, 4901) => 1.03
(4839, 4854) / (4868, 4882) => 0.96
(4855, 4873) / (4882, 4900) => 1.12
